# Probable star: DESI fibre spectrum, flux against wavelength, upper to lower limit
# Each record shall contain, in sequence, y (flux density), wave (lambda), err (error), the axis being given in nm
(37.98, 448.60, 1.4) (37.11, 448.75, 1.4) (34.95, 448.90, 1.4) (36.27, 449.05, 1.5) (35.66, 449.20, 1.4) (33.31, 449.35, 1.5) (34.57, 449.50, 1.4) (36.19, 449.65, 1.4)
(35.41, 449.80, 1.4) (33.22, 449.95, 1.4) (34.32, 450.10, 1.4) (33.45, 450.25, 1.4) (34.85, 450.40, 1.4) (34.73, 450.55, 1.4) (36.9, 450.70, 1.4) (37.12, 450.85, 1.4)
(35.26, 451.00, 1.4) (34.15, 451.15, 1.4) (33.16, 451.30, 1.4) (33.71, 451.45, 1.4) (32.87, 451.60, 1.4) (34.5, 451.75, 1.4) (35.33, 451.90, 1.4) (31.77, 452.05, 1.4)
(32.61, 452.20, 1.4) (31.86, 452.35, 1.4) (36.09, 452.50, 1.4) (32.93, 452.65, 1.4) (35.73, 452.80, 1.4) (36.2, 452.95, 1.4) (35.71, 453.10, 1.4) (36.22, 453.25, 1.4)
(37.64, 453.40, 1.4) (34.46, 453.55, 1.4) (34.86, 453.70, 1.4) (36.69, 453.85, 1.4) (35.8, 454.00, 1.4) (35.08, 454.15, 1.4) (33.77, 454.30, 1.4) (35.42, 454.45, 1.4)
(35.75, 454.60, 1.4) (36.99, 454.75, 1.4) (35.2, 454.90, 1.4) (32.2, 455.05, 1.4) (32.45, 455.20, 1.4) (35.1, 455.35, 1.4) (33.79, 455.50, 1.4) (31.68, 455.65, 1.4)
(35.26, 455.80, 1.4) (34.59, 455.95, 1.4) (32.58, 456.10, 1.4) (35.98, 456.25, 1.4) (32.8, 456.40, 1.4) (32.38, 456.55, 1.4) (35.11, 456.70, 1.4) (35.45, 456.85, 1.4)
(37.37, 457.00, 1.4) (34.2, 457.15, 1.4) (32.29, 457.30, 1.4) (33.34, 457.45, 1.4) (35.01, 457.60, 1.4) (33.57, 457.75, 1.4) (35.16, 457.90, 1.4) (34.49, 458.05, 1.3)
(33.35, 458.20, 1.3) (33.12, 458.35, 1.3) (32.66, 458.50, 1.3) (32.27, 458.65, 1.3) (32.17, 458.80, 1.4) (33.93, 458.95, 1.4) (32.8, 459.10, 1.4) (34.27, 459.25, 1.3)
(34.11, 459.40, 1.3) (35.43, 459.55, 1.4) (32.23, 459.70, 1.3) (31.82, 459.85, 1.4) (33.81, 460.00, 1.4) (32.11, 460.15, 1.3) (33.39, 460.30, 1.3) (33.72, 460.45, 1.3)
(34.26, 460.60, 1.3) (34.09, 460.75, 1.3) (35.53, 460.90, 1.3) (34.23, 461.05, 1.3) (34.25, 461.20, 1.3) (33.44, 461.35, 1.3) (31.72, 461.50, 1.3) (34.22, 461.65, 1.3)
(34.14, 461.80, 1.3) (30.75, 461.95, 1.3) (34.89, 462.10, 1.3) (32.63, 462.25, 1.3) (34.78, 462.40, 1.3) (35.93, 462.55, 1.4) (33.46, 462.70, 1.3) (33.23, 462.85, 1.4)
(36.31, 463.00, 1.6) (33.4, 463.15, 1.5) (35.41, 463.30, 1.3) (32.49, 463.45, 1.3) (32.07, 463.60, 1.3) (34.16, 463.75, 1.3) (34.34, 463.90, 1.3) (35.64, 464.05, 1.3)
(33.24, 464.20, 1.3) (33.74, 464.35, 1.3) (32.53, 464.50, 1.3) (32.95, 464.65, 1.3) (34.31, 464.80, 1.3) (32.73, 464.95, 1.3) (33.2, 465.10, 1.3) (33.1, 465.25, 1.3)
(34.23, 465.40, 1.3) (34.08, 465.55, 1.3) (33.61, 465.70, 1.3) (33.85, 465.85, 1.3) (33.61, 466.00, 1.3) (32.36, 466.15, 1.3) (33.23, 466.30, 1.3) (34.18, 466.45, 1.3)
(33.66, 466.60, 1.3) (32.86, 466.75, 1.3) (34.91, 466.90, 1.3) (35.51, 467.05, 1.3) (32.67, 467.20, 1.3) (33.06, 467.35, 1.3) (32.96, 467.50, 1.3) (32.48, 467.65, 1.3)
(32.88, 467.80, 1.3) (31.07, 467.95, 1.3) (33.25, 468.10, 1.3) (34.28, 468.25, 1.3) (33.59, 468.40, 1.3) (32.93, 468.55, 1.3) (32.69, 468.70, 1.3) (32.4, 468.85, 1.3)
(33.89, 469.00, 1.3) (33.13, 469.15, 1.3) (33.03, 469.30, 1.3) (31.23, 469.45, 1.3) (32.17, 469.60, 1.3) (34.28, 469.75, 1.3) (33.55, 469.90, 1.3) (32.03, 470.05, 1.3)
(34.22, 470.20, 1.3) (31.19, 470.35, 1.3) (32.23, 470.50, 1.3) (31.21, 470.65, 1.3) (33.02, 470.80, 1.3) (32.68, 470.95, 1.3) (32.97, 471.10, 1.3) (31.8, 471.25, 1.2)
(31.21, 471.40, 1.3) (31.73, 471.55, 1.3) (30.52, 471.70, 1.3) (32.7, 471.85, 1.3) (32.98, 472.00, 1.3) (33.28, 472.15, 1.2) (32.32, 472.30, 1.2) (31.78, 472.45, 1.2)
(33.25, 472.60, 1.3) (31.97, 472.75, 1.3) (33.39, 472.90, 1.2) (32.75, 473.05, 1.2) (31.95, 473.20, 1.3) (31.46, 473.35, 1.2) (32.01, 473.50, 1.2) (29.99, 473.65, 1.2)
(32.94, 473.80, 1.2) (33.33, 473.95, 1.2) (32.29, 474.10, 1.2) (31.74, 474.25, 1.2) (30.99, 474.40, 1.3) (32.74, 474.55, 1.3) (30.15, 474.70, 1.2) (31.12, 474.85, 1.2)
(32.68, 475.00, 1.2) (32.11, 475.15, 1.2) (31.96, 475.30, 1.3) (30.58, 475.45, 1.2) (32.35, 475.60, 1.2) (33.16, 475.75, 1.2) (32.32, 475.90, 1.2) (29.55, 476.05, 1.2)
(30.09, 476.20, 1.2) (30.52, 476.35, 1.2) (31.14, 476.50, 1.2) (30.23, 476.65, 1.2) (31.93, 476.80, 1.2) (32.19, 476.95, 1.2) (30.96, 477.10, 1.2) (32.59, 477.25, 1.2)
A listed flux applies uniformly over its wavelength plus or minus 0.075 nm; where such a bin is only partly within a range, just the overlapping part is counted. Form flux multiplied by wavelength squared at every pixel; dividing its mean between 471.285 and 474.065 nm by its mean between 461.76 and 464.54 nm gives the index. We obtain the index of 0.99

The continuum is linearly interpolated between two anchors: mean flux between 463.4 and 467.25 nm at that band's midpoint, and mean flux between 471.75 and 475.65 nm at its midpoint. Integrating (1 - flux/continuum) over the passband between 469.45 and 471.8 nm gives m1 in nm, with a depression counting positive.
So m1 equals 0.03 nm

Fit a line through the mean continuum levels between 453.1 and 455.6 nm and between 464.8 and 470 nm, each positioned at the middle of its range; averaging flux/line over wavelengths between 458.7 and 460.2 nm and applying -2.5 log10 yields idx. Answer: 0.04 mag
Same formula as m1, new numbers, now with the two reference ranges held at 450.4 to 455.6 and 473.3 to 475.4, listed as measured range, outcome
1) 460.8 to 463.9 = -0.04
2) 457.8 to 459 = 0.02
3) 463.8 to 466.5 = -0.04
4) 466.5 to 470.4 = -0.06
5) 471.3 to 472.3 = 0.00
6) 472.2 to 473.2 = -0.02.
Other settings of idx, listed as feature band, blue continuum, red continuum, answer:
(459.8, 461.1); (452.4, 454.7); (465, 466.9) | 0.02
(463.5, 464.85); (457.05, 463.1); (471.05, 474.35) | -0.01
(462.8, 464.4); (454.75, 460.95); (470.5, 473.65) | -0.03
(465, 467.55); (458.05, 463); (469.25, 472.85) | -0.02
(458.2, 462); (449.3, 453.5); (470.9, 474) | 0.01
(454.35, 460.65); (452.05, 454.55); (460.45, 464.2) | 0.02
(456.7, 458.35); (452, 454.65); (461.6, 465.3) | 0.00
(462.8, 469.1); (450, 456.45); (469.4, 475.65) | -0.02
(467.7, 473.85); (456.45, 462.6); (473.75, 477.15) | -0.01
